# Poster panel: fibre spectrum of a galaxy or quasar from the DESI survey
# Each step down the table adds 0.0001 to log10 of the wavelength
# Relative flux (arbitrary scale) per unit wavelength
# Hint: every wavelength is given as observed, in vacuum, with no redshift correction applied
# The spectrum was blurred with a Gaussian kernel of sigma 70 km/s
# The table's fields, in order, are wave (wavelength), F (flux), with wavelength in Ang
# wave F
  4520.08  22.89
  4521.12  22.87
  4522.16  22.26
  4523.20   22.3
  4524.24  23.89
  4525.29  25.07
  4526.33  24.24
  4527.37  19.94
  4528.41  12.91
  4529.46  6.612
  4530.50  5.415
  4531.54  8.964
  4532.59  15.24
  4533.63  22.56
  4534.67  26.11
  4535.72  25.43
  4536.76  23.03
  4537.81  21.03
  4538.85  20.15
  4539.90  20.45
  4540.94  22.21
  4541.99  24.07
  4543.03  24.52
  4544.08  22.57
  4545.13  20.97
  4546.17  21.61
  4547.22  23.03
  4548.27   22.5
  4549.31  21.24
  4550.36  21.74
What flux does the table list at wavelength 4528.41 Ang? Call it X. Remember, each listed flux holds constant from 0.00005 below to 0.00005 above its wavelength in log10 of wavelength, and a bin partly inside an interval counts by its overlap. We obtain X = 12.91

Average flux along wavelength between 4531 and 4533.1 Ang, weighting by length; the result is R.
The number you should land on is 12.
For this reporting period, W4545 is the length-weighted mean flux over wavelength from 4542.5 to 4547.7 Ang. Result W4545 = 22.5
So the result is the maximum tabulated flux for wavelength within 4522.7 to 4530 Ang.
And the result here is 25.07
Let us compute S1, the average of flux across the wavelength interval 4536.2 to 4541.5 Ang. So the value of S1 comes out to 21.4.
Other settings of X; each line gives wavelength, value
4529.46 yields 6.612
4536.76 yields 23.03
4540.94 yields 22.21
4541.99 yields 24.07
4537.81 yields 21.03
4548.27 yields 22.5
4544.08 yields 22.57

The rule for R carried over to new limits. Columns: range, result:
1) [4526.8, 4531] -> 11.4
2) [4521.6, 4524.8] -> 22.8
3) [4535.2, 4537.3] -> 24.2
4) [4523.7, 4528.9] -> 21.3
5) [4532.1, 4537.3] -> 22.5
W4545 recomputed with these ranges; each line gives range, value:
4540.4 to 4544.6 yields 23.3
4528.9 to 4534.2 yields 11.9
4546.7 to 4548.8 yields 22.8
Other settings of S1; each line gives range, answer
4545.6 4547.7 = 22.3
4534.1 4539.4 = 23.1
